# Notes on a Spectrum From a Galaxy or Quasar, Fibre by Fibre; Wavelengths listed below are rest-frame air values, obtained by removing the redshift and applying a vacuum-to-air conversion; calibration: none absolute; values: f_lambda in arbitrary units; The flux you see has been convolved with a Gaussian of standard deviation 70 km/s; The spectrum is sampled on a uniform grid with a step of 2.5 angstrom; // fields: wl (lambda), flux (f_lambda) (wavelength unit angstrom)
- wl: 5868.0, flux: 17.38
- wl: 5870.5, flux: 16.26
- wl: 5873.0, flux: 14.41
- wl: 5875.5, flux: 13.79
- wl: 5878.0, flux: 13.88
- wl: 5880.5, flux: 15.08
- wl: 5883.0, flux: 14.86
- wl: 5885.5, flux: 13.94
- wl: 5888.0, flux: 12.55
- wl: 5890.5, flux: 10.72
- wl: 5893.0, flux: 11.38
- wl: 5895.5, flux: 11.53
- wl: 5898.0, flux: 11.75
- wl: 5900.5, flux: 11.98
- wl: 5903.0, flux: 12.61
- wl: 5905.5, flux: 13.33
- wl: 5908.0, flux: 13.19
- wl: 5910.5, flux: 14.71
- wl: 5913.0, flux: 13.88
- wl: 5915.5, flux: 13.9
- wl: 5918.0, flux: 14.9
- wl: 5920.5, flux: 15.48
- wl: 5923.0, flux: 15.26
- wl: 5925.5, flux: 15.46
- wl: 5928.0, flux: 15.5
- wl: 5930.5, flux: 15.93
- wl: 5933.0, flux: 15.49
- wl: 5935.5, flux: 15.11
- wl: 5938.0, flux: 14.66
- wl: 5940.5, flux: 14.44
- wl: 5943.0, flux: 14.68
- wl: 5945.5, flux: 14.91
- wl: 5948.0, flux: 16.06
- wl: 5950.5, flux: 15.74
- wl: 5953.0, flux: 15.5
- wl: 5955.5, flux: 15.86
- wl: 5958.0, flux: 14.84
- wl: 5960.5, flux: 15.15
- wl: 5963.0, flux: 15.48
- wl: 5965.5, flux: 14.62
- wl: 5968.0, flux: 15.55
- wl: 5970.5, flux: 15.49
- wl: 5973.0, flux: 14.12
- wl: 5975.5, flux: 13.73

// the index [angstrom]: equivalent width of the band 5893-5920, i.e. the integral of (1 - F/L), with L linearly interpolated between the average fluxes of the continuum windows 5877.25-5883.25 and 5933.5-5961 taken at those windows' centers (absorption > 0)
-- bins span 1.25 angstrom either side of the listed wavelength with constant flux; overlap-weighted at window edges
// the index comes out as 3.1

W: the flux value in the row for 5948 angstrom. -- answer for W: 16.06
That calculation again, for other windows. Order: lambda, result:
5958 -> 14.84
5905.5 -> 13.33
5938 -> 14.66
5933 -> 15.49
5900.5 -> 11.98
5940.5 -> 14.44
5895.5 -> 11.53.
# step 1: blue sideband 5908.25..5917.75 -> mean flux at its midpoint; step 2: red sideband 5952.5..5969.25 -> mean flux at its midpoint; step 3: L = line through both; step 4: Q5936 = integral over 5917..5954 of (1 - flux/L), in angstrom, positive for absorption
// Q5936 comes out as -1.5 angstrom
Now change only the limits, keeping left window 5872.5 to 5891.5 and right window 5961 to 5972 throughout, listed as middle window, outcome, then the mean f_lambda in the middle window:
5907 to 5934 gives -0.9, 14.9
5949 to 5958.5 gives -0.3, 15.6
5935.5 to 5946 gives 0.0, 14.7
